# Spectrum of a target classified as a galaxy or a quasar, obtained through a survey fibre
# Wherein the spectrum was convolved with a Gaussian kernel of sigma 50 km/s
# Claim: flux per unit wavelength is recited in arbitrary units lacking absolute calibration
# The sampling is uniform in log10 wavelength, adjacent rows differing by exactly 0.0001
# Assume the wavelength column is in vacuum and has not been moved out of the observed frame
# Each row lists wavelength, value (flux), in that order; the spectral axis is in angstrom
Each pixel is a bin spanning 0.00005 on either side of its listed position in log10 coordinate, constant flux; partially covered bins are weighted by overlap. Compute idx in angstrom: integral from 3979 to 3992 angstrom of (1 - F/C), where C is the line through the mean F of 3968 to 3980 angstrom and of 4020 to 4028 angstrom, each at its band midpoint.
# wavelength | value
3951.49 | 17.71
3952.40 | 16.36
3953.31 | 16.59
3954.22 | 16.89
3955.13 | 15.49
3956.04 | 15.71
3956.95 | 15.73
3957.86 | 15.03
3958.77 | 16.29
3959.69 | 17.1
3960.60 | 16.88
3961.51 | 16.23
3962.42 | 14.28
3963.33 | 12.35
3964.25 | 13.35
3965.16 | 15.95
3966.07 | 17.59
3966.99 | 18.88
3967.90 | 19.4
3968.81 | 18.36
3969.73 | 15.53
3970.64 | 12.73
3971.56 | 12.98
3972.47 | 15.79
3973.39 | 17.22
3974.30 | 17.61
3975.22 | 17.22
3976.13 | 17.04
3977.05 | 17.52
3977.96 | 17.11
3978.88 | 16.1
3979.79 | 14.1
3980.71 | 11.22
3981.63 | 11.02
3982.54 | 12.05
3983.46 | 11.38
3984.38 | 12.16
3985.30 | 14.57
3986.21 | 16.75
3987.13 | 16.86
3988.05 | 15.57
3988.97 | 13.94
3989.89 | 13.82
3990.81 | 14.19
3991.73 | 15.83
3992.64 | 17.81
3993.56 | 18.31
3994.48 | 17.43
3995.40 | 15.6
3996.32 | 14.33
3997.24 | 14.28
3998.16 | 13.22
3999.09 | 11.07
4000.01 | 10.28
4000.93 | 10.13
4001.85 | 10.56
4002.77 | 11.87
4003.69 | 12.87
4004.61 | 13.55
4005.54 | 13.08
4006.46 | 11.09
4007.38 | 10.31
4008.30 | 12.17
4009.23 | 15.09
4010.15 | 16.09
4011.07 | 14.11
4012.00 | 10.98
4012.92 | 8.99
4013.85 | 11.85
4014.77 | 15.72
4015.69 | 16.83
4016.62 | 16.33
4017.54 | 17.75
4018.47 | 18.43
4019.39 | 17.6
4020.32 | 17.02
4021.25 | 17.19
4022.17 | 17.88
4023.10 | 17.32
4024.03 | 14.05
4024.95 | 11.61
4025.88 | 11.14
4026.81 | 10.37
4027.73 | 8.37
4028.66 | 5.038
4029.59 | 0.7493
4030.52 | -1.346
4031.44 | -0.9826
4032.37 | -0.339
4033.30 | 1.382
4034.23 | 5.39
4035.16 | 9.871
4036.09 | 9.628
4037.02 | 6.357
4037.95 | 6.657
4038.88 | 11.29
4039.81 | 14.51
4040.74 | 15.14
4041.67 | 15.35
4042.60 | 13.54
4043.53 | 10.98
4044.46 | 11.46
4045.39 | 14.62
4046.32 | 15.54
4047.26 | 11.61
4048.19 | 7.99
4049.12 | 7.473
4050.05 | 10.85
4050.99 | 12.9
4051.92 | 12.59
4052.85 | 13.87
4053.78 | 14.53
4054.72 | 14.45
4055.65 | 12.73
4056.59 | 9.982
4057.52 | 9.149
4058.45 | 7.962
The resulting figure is 1.5 angstrom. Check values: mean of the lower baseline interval 16.2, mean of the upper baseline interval 14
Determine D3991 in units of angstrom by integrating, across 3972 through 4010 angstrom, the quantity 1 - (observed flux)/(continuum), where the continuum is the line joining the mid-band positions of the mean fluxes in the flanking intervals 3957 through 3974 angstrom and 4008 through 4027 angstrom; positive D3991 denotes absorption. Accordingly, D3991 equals 2.8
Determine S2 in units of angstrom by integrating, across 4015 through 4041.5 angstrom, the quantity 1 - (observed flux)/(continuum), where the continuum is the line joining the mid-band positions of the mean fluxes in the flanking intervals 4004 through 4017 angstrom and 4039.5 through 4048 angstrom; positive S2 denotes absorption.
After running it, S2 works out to 5.4 angstrom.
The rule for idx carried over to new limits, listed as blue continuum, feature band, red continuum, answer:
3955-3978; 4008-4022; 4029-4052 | -4.8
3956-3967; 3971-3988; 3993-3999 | 0.6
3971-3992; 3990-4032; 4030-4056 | -0.7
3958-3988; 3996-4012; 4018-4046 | 0.3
